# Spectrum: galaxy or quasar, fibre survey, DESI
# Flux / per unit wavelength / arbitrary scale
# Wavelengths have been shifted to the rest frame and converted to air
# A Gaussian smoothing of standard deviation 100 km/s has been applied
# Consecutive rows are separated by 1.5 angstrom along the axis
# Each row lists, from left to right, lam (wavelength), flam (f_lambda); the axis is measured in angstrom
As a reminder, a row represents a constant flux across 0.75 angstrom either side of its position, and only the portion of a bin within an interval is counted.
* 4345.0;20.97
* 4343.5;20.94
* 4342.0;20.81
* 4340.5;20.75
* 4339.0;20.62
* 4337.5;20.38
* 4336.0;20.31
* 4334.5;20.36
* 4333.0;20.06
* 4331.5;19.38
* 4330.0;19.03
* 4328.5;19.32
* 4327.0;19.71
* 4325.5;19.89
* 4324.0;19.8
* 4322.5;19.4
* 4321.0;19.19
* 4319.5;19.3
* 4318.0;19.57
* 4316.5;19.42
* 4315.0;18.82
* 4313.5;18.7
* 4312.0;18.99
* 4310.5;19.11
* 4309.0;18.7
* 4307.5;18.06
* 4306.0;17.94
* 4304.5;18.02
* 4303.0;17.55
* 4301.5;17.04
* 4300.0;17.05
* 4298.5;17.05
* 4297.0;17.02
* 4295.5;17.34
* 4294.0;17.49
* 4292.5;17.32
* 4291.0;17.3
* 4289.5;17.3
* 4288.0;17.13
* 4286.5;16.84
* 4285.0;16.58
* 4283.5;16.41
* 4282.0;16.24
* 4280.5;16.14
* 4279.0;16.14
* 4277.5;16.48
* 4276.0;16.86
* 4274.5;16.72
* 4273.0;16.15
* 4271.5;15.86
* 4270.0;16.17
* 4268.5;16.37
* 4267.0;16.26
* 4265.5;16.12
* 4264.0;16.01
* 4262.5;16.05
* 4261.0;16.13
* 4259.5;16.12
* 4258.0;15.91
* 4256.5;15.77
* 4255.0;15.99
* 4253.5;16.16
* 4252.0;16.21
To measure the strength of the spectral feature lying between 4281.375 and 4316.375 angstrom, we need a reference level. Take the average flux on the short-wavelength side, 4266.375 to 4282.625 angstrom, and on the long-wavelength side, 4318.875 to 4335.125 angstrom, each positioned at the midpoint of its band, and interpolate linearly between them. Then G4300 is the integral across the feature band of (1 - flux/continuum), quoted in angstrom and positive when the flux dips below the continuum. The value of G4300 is 0.5 angstrom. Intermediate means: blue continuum 16.3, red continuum 19.6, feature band 17.6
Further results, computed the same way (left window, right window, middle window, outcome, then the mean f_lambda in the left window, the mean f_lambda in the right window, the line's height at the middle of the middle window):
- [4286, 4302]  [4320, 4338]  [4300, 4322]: -0.16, 17.2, 19.7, 18.4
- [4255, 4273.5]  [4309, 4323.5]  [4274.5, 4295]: 0.59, 16.1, 19.2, 17.3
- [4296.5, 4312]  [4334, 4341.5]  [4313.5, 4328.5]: -0.20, 17.8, 20.5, 19.2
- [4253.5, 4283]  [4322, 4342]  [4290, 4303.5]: 0.48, 16.2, 20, 17.9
